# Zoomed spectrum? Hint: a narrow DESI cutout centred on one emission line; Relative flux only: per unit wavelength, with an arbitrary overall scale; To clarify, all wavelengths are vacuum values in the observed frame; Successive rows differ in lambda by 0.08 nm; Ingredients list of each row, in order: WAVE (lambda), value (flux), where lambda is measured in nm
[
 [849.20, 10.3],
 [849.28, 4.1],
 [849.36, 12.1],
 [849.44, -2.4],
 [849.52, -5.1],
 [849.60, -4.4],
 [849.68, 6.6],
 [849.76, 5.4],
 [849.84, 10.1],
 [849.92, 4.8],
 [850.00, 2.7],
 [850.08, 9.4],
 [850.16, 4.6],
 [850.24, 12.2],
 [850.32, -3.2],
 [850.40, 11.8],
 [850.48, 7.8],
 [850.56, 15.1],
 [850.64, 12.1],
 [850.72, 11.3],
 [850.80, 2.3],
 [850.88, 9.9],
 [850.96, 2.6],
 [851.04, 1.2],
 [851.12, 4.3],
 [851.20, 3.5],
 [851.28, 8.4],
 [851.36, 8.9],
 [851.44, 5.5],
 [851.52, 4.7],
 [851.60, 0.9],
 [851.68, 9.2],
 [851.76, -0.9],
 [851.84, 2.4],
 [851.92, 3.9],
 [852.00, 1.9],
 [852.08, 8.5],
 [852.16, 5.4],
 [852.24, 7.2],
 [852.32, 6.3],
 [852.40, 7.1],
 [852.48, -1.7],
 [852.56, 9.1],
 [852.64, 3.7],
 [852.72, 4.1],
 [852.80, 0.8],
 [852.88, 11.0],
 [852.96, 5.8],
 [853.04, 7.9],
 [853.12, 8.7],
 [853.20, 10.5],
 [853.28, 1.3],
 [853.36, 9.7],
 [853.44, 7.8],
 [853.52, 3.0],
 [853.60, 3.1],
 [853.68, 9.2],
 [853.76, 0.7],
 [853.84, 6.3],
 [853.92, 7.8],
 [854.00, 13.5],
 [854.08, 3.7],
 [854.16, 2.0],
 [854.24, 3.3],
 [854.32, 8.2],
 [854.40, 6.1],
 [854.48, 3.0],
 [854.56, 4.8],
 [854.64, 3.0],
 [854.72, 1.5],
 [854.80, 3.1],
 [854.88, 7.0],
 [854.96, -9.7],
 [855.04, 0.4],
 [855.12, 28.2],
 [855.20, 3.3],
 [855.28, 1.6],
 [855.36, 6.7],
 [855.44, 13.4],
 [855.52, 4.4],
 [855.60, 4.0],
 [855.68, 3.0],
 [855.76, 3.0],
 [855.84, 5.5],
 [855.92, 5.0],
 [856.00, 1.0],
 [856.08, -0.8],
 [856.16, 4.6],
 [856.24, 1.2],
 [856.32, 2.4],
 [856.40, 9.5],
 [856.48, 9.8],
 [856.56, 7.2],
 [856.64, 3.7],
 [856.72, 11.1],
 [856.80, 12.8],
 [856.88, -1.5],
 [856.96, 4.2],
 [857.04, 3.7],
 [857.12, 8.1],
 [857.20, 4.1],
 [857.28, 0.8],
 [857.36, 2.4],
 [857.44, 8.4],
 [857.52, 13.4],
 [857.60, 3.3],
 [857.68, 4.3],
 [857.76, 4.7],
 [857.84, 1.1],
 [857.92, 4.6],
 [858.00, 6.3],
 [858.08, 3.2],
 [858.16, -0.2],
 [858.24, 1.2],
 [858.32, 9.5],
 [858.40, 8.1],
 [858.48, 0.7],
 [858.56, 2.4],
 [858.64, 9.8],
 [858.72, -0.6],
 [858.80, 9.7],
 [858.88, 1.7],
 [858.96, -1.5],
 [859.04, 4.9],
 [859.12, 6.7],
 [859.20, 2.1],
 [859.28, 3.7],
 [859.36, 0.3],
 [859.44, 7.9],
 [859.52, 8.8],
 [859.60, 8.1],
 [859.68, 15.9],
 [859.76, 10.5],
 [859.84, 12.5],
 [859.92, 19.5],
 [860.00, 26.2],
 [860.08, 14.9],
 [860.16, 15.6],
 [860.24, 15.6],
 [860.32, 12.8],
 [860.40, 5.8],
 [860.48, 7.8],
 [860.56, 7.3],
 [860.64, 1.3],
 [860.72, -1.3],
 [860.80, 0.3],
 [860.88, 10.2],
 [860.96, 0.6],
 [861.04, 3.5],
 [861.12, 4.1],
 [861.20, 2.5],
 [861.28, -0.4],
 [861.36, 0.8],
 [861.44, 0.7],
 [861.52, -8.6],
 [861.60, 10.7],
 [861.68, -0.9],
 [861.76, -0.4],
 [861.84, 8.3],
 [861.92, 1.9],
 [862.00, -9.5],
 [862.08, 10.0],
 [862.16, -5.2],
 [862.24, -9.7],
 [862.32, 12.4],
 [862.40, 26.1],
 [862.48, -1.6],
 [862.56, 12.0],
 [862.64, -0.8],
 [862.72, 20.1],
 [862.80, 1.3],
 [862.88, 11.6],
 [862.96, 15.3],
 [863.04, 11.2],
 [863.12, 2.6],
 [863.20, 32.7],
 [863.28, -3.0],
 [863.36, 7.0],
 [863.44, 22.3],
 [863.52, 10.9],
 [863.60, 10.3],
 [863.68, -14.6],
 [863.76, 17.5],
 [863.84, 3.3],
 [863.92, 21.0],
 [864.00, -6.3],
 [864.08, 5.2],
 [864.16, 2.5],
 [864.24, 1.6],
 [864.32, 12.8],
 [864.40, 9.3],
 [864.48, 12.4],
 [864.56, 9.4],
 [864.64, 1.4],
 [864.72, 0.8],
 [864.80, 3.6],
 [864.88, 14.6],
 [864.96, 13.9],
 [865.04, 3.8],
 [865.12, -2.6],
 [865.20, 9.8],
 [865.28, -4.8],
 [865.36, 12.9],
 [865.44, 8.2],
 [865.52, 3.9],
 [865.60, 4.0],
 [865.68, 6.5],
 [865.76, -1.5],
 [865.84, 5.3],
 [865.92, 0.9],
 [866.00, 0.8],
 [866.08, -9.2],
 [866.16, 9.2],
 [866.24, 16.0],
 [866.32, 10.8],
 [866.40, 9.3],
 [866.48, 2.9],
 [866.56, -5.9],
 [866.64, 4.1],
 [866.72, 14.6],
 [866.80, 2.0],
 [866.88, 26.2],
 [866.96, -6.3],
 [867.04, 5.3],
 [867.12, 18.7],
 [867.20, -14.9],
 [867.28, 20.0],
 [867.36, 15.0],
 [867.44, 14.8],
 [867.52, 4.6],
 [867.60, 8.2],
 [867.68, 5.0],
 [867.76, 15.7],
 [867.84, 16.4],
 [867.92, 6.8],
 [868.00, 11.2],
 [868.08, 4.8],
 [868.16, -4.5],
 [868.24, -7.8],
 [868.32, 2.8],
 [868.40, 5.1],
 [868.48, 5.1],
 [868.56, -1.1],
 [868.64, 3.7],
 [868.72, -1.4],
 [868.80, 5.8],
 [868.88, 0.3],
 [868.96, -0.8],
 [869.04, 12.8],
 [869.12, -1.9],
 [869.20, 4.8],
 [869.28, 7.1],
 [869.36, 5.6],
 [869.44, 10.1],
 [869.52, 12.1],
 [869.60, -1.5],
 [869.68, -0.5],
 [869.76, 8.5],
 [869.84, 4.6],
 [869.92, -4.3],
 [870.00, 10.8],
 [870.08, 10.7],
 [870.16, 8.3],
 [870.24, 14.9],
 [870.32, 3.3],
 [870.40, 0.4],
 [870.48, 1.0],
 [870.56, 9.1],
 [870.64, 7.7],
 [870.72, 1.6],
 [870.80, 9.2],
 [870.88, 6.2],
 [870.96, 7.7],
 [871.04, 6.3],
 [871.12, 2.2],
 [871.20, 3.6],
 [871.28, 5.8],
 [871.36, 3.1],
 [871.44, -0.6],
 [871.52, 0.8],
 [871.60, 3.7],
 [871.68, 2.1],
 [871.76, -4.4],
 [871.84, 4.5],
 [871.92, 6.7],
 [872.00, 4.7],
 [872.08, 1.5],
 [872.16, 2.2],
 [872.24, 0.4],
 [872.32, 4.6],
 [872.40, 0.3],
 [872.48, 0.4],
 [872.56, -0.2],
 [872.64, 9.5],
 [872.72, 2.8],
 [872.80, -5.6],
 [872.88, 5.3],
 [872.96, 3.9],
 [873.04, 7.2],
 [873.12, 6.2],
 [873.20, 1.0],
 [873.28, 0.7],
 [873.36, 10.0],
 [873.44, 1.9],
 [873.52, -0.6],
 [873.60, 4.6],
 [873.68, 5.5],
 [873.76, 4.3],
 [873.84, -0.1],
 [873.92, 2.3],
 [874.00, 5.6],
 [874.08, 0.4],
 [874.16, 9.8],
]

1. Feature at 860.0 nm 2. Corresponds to H-gamma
